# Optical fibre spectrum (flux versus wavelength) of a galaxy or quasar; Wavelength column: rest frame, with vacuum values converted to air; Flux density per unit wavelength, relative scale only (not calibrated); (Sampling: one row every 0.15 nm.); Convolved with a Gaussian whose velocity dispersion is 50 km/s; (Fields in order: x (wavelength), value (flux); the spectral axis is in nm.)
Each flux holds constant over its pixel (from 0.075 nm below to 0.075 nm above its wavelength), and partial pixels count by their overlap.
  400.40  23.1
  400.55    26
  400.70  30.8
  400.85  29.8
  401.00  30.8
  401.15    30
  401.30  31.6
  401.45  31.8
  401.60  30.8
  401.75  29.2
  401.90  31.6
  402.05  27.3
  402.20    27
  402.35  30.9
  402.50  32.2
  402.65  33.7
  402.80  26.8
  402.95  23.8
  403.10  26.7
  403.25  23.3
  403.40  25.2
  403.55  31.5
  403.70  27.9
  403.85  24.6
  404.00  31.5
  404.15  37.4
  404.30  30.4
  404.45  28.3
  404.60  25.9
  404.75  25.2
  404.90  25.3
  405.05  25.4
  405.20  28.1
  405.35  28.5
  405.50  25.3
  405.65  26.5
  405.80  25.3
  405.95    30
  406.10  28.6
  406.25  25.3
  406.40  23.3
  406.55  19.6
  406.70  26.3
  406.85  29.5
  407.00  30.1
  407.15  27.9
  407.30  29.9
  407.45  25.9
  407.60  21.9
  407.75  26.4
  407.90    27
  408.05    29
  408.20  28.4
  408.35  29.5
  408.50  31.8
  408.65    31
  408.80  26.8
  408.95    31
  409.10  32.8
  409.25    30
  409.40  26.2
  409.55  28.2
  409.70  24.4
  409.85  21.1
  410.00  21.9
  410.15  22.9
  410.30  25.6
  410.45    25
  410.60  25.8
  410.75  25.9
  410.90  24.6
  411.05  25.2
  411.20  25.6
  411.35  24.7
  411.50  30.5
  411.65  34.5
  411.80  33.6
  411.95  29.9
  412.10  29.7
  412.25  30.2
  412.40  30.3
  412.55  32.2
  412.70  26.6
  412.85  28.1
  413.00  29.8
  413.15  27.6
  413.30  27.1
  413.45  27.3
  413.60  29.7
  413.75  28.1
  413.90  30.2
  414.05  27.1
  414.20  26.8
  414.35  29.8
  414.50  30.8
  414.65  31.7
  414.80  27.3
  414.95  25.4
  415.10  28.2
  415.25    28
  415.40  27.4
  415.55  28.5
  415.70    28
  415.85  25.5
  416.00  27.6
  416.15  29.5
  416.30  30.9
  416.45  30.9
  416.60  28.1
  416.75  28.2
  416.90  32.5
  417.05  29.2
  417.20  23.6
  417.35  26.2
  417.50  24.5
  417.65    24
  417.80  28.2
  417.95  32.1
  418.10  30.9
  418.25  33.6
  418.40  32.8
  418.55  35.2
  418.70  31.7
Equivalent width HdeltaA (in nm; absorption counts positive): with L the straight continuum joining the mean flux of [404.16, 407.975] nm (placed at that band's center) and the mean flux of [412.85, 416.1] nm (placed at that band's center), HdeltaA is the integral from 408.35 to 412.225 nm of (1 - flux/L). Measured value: -0.02 nm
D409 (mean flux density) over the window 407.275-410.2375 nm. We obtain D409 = 27.3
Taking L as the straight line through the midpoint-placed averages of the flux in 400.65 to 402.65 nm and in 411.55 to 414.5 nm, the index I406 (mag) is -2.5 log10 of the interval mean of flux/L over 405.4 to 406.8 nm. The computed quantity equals 0.17 mag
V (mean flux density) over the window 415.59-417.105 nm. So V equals 29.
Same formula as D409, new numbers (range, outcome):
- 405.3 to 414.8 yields 27.7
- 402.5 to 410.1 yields 27.4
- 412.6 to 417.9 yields 28.1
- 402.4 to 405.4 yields 28.1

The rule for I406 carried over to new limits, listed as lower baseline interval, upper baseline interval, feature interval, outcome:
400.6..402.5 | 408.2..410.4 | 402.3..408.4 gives 0.05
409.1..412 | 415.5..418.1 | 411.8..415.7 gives -0.05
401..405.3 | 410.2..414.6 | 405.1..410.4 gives 0.06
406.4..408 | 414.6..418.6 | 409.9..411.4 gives 0.11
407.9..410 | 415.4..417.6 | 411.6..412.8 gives -0.10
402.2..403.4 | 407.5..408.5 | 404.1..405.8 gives 0.00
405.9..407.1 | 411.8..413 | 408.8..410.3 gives 0.07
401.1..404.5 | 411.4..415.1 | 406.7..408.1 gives 0.07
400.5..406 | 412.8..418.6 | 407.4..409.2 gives 0.00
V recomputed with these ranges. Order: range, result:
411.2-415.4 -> 29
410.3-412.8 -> 28.3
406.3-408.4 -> 26.7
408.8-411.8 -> 26.8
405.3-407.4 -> 26.8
